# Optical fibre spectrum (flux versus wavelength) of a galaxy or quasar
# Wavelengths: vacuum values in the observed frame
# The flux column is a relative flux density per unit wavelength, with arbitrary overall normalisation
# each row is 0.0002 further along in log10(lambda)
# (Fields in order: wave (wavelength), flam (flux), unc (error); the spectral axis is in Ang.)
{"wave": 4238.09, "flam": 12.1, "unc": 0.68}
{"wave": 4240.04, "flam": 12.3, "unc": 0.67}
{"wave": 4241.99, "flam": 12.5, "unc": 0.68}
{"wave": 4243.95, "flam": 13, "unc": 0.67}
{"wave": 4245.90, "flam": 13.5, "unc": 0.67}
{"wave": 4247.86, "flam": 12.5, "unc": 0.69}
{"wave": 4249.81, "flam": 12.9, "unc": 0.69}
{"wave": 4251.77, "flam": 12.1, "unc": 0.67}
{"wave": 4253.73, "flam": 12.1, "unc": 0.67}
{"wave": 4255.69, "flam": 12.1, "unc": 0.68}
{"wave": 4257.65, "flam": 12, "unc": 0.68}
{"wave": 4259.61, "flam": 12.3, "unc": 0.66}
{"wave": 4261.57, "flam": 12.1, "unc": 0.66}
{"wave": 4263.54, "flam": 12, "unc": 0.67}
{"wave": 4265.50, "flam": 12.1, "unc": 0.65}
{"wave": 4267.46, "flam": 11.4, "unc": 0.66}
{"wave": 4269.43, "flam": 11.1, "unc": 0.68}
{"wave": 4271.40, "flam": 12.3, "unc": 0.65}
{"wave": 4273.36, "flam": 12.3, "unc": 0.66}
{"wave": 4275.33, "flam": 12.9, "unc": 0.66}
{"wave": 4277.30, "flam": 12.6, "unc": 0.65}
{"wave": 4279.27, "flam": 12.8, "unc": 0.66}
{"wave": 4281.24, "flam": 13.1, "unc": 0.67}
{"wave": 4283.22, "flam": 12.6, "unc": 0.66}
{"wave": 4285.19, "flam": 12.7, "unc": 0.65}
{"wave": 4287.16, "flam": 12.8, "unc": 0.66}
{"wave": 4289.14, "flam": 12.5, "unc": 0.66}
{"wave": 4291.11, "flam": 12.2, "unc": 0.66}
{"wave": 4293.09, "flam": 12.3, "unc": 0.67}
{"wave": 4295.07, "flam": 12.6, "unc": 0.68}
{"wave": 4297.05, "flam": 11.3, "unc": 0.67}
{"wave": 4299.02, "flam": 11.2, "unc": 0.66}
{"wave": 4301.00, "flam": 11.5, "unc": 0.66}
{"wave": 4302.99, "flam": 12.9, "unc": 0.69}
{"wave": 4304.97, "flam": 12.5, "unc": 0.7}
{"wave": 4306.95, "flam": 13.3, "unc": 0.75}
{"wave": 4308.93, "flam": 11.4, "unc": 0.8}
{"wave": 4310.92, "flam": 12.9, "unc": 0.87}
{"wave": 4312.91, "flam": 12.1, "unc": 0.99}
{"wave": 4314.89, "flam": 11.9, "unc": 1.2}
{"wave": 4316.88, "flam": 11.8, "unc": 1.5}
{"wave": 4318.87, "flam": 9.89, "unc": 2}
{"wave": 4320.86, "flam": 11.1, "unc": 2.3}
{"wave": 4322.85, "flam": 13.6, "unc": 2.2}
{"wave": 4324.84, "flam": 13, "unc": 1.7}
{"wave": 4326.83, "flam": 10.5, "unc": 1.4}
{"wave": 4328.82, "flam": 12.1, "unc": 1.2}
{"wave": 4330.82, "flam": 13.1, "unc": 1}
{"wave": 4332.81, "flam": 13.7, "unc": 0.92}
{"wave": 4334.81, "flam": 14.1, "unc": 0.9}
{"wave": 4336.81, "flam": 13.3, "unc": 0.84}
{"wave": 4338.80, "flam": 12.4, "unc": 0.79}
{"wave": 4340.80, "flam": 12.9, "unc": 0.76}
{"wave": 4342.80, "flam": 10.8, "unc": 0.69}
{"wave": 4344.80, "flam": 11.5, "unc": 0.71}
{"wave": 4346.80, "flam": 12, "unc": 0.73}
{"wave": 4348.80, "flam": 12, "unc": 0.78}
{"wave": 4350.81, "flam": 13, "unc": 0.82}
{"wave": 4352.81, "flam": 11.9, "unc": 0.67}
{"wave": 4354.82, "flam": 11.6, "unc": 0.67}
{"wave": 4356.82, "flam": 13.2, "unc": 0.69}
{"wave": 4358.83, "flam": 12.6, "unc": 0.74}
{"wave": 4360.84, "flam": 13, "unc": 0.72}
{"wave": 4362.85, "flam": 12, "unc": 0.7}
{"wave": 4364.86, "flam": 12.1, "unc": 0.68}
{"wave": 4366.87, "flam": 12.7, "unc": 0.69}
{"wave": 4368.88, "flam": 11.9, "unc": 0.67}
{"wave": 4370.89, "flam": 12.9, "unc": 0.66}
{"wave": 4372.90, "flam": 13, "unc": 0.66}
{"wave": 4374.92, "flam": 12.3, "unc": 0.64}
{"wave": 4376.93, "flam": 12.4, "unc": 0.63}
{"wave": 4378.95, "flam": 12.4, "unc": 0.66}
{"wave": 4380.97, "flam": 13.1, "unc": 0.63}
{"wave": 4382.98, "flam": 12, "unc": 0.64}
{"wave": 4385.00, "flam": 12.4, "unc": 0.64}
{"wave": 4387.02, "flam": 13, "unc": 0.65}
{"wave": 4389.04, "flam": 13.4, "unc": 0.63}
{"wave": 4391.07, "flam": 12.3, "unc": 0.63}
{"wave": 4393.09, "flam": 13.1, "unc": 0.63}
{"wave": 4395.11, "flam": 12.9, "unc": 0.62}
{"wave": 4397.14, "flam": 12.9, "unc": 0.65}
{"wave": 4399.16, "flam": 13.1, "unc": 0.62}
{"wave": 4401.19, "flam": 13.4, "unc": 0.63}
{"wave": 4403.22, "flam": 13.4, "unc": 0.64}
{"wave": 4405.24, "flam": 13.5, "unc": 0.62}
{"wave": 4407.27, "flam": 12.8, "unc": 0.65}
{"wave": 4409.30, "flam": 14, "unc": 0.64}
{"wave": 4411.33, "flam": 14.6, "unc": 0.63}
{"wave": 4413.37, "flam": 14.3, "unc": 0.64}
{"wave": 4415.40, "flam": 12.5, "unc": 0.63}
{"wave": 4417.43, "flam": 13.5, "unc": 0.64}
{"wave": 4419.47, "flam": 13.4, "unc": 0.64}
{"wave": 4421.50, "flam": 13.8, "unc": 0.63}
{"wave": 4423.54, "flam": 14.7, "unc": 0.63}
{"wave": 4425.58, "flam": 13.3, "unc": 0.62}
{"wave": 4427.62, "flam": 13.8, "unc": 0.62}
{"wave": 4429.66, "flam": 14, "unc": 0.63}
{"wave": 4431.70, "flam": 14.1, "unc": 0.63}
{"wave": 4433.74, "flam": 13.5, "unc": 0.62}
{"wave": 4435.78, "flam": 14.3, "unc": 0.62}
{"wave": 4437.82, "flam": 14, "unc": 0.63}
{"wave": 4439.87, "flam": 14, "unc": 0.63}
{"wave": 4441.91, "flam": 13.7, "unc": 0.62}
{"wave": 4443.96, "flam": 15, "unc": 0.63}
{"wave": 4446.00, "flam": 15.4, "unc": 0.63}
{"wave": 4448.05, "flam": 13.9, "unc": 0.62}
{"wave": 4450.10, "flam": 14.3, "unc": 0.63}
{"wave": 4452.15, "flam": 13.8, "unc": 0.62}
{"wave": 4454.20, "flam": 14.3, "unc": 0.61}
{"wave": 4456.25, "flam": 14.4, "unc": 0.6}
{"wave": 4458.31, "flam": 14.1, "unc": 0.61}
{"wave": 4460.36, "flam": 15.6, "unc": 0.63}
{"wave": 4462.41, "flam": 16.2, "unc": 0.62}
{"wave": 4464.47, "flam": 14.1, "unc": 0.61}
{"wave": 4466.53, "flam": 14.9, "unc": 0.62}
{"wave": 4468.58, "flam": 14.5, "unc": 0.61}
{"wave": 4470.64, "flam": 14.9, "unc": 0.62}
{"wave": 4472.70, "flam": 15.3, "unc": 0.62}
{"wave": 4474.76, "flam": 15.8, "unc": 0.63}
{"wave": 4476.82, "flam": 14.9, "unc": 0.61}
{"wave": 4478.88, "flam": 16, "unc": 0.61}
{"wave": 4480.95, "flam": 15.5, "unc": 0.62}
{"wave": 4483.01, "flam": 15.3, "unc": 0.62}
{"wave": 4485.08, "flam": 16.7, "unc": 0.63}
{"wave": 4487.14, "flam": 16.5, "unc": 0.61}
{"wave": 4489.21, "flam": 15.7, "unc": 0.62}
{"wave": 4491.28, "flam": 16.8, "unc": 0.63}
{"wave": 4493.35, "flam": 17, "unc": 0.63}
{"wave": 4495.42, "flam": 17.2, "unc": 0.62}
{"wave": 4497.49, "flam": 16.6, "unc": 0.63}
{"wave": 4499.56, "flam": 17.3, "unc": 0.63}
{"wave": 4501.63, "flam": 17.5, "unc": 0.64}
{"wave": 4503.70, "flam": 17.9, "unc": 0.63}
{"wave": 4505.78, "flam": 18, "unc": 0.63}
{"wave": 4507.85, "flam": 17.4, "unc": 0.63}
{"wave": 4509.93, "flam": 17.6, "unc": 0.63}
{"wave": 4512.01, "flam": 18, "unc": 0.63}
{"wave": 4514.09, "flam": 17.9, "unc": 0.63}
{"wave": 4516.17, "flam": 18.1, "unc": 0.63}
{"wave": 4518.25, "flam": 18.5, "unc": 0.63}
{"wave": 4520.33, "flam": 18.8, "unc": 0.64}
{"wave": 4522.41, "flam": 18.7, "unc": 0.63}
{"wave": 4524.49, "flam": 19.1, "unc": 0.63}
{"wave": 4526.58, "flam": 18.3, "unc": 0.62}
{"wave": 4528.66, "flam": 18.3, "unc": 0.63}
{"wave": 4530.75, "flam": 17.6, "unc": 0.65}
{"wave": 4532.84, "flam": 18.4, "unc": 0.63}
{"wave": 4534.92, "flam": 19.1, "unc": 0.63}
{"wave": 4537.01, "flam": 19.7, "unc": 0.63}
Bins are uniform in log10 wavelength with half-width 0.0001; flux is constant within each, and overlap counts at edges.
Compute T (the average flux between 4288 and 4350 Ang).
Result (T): 12.2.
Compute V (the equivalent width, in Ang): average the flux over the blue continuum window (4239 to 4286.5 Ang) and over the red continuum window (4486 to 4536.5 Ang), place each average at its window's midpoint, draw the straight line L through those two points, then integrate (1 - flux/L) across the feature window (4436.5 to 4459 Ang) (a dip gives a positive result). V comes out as 2.9 Ang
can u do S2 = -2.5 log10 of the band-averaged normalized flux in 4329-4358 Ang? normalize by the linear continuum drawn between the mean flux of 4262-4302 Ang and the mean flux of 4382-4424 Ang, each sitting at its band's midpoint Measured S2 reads 0.02 mag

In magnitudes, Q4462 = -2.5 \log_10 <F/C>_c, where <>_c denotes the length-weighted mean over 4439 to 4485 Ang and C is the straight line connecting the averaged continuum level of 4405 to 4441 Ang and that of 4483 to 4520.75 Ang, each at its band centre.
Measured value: 0.05 mag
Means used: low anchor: 13.8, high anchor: 17.3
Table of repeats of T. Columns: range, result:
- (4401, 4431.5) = 13.7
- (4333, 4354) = 12.4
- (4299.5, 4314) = 12.3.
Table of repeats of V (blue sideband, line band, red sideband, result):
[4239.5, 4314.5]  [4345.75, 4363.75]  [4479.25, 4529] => 2.2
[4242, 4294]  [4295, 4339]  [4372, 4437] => 1.6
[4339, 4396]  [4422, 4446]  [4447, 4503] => 0.5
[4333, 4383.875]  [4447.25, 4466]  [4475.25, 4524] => 1.4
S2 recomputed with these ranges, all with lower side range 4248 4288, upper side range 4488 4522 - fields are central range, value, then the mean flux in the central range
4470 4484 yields 0.102 mag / 15.4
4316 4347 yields 0.123 mag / 12.2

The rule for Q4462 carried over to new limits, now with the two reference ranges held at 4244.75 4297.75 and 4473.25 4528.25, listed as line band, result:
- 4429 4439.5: 0.132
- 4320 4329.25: 0.119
